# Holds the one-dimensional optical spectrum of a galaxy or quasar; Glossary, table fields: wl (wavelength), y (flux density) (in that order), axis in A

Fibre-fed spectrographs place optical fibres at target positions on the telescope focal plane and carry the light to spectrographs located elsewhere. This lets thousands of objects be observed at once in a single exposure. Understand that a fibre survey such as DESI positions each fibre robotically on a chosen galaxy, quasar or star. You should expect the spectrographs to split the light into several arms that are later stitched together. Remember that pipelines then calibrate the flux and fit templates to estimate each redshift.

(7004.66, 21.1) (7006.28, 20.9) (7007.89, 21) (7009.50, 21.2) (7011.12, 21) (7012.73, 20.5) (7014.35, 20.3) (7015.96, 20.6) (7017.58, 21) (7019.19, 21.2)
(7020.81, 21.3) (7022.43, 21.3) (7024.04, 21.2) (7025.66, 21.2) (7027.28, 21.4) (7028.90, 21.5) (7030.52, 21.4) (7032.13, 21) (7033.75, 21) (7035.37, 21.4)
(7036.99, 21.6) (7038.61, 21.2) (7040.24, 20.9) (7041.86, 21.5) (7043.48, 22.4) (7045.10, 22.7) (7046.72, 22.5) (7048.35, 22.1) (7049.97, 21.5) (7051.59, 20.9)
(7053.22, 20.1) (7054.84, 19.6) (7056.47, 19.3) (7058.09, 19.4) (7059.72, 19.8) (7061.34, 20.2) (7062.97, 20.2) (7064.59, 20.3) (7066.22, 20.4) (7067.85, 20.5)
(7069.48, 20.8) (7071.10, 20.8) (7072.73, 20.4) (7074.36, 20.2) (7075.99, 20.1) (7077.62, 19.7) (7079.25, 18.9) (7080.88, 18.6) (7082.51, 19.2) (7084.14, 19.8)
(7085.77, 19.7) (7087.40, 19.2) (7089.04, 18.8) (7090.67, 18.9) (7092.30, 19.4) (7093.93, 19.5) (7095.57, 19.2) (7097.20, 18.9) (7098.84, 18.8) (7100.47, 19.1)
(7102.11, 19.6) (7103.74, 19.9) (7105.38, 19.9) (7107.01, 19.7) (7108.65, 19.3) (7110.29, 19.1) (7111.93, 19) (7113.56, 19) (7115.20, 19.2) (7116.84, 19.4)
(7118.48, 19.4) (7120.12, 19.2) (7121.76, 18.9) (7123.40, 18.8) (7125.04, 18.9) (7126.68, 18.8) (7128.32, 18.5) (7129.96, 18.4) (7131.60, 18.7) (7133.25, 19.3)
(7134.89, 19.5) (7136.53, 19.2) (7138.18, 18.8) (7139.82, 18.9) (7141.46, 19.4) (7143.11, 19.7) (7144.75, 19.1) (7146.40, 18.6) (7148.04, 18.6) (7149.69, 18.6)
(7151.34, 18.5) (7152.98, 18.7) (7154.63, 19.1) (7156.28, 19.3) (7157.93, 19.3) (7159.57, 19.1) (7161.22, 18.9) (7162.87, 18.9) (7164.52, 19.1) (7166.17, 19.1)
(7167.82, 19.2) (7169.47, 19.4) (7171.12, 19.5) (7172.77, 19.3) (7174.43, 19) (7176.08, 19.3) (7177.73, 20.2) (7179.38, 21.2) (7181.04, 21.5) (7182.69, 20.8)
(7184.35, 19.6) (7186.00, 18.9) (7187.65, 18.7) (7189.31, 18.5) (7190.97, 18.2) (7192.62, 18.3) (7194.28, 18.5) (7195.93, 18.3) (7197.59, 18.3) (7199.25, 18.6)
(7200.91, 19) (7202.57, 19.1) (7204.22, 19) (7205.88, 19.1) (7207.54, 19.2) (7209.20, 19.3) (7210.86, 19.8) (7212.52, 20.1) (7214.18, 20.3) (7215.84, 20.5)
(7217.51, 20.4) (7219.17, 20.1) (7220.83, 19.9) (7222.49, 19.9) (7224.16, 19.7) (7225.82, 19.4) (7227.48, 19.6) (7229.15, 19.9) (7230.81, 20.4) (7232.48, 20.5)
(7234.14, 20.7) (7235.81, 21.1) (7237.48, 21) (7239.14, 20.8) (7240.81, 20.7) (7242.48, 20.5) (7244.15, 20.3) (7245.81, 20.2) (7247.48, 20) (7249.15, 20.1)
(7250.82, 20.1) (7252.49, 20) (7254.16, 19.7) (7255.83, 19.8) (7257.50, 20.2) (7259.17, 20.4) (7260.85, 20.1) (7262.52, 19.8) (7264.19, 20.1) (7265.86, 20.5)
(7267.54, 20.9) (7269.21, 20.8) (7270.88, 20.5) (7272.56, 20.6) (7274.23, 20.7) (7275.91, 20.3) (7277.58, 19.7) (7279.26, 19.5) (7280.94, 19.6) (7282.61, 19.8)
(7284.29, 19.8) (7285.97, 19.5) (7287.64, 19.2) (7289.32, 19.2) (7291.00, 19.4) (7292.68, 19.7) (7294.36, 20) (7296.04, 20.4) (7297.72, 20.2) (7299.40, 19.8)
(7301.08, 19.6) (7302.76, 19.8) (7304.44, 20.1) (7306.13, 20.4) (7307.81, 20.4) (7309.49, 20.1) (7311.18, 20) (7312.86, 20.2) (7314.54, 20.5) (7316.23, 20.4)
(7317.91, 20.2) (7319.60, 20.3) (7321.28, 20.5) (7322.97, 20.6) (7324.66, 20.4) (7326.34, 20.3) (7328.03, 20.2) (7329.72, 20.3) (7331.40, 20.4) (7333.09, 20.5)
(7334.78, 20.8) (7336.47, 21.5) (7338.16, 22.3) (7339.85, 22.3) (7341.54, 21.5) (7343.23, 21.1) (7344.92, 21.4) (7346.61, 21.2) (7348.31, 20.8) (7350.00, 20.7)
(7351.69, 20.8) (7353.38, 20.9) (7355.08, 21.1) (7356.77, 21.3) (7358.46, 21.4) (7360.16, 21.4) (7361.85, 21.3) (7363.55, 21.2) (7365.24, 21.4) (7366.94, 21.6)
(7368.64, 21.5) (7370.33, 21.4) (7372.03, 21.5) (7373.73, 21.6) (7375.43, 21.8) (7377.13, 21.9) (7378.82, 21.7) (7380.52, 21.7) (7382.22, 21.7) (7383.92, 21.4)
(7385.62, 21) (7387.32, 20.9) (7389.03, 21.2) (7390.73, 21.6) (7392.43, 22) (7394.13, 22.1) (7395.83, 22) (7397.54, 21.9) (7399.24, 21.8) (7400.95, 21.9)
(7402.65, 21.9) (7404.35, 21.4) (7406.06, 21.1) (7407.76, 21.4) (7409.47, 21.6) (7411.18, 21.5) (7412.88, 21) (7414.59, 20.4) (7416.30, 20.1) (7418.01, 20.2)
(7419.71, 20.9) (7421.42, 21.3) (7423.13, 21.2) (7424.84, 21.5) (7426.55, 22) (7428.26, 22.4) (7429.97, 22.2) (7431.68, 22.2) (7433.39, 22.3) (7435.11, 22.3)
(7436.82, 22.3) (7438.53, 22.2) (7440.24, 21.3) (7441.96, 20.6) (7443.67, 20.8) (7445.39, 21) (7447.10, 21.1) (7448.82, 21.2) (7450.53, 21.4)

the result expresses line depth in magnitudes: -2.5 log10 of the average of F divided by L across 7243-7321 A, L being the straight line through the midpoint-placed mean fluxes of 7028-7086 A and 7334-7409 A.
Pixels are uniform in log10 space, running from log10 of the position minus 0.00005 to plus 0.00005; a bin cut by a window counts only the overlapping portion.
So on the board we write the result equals 0.06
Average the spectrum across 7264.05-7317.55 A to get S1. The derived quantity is 20.1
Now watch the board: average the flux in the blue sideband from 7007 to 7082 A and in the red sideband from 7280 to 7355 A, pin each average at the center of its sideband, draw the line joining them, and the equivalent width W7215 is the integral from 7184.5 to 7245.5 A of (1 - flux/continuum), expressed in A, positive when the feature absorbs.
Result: 2.7 A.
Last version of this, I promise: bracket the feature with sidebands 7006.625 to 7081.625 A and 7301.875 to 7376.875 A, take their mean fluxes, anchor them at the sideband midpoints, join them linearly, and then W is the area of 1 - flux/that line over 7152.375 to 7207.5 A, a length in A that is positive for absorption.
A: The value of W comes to 4.4 A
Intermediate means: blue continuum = 20.8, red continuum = 20.9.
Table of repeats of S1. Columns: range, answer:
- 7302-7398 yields 21.1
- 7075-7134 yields 19.2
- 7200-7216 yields 19.5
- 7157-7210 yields 19.2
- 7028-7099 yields 20.3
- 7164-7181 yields 19.6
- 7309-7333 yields 20.3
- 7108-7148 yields 19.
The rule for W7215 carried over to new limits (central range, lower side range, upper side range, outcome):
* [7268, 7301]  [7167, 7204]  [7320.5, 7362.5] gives 0.7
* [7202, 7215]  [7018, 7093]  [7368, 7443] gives 0.9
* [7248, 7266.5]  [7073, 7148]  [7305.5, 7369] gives 0.2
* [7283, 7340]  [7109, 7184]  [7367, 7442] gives 1.3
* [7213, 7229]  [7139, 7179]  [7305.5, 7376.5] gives -0.2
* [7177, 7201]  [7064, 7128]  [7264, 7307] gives 0.6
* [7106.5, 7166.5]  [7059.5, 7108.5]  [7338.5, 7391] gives 2.9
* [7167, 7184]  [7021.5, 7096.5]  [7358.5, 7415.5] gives 0.7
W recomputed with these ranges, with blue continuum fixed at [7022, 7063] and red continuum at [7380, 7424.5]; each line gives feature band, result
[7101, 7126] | 2.18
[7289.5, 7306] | 1.07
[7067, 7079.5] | 0.51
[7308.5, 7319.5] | 0.54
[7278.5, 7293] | 1.19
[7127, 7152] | 2.63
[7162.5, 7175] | 1.16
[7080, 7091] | 1.00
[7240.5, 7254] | 0.66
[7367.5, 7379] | -0.16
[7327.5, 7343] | 0.14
